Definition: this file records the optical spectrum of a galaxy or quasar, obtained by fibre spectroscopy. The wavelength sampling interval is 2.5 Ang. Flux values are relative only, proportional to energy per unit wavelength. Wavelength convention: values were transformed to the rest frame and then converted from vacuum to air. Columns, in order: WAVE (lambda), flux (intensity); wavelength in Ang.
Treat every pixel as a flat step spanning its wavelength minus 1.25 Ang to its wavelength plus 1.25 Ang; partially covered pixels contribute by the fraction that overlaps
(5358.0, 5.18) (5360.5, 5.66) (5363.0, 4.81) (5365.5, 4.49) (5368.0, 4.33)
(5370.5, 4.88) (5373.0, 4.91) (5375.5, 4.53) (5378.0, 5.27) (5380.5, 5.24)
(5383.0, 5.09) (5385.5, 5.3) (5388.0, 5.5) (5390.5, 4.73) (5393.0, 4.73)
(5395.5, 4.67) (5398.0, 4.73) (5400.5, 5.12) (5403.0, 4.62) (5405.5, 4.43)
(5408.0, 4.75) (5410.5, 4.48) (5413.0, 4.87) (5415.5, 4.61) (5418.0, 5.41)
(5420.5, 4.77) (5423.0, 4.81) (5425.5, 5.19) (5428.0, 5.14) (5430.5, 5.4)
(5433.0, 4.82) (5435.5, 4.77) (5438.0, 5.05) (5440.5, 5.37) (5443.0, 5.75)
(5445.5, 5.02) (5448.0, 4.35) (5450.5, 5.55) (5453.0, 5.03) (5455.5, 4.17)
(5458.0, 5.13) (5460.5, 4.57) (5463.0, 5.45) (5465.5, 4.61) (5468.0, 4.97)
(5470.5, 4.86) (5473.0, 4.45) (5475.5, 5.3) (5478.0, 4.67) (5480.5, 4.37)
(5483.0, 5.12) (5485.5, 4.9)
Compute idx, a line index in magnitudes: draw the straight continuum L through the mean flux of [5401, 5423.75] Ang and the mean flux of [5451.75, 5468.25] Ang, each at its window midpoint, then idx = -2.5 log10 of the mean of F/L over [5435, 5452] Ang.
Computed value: -0.07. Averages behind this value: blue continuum 4.76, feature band 5.14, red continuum 4.84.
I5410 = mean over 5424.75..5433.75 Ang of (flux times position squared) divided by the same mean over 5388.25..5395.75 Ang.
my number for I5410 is 1.08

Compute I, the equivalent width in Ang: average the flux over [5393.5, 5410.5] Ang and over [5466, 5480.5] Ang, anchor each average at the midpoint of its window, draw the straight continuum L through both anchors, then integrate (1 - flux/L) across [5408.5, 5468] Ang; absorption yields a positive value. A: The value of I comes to -2.72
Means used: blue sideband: 4.7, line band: 4.97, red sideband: 4.8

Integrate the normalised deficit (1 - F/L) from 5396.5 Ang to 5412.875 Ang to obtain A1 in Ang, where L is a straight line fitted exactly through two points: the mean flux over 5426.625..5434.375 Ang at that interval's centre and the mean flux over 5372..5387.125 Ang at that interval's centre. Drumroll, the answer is 1.3 Ang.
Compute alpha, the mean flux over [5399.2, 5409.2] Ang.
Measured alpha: 4.73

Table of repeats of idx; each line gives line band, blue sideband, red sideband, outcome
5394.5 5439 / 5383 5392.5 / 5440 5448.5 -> 0.06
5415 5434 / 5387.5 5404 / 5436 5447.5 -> 0.01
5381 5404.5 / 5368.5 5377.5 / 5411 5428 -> -0.02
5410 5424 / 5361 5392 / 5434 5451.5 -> 0.04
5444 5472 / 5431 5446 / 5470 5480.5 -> 0.01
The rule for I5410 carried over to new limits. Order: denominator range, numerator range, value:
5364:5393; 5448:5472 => 1.02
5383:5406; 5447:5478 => 1.02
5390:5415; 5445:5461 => 1.05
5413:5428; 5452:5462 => 0.97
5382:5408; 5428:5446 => 1.08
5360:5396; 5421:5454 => 1.05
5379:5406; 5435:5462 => 1.03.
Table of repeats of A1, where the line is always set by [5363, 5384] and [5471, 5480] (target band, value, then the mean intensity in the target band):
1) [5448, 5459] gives -0.2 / 4.9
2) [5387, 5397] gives -0.1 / 4.89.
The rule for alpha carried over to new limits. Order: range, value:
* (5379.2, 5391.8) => 5.17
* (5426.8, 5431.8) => 5.27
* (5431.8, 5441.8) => 5.01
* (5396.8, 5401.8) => 4.92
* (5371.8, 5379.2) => 4.9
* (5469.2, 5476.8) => 4.87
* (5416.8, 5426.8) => 5.04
